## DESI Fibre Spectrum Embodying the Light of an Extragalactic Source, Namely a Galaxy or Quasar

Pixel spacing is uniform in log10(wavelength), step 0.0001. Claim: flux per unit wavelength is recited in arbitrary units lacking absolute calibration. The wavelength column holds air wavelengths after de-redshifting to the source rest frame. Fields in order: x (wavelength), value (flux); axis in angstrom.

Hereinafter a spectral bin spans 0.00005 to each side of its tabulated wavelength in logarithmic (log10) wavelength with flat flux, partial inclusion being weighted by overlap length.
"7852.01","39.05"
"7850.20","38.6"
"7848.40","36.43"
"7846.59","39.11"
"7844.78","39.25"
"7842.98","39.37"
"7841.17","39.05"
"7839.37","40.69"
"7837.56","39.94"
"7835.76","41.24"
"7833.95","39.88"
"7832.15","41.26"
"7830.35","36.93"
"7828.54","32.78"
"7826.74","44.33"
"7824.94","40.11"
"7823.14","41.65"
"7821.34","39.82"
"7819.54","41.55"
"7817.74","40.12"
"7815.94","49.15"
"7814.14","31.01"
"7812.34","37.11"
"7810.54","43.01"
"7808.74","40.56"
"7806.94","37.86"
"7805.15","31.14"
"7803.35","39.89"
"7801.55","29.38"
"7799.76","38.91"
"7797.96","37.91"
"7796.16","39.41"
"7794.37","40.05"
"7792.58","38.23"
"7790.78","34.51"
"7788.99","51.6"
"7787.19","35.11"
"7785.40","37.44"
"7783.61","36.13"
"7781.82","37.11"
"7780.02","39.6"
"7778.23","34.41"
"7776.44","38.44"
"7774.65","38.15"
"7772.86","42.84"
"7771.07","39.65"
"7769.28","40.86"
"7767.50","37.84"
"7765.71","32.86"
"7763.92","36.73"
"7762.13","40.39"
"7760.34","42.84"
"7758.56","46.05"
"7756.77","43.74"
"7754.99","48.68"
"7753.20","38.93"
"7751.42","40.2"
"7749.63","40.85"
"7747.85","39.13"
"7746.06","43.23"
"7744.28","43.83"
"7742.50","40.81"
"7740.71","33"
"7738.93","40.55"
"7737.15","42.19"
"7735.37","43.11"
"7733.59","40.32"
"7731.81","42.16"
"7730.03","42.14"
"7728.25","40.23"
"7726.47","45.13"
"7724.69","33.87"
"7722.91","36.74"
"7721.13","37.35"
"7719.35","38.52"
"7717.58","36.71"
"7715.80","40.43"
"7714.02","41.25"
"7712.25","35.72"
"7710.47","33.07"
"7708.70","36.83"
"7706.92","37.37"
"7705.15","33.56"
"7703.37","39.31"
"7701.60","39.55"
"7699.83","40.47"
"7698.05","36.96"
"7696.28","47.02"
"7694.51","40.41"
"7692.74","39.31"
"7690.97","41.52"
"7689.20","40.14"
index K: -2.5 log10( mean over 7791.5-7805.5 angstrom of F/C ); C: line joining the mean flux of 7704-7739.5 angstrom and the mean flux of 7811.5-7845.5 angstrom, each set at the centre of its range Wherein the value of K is 0.07 mag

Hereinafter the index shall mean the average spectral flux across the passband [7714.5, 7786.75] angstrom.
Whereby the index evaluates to 39.8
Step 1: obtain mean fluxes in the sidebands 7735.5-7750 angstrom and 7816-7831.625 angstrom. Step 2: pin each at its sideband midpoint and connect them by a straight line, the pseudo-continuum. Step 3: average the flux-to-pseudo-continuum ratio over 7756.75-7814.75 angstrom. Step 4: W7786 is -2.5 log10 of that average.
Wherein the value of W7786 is 0.05 mag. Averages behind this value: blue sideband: 40.6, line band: 38.5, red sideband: 40.2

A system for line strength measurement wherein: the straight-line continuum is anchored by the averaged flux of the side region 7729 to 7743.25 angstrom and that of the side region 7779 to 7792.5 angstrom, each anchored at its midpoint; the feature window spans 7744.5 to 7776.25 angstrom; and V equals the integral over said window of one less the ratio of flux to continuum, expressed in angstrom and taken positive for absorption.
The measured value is -0.9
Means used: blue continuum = 40.5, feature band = 40.8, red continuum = 38.7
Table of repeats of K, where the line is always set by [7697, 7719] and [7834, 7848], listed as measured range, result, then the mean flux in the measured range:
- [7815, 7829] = -0.055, 41.4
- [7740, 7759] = -0.090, 41.6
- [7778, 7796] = 0.007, 38.6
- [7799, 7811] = 0.060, 37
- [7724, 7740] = -0.083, 41.1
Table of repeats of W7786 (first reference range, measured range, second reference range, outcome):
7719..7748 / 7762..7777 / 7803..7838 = 0.04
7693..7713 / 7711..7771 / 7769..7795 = -0.04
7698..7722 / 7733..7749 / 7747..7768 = -0.03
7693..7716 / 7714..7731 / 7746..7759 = 0.02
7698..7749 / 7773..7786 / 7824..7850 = 0.04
